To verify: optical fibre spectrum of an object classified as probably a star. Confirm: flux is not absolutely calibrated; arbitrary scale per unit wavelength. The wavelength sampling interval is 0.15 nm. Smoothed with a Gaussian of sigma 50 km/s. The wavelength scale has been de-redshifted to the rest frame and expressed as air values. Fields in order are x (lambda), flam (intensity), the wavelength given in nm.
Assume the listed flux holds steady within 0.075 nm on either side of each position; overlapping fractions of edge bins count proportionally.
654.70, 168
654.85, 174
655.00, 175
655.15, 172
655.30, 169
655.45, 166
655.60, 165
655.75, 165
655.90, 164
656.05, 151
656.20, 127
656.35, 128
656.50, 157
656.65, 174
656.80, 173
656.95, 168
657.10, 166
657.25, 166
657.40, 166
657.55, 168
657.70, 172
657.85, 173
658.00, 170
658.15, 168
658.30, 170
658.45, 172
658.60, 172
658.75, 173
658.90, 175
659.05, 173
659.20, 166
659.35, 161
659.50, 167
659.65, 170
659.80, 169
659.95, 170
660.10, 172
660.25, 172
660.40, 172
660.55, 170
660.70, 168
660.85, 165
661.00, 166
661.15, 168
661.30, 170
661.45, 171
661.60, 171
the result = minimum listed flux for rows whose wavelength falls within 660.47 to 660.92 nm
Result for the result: 165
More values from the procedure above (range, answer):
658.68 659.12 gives 173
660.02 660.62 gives 170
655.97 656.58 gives 127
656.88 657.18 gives 166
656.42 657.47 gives 157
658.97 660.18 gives 161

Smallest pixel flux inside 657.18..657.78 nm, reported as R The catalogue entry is 166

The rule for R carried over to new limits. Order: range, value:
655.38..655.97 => 164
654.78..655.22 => 172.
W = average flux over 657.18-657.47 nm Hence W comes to 166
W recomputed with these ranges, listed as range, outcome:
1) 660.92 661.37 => 168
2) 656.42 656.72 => 165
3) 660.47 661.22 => 167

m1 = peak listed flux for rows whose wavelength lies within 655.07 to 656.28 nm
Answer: 172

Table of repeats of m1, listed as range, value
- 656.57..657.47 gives 174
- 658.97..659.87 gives 173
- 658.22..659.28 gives 175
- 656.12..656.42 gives 128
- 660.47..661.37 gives 170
